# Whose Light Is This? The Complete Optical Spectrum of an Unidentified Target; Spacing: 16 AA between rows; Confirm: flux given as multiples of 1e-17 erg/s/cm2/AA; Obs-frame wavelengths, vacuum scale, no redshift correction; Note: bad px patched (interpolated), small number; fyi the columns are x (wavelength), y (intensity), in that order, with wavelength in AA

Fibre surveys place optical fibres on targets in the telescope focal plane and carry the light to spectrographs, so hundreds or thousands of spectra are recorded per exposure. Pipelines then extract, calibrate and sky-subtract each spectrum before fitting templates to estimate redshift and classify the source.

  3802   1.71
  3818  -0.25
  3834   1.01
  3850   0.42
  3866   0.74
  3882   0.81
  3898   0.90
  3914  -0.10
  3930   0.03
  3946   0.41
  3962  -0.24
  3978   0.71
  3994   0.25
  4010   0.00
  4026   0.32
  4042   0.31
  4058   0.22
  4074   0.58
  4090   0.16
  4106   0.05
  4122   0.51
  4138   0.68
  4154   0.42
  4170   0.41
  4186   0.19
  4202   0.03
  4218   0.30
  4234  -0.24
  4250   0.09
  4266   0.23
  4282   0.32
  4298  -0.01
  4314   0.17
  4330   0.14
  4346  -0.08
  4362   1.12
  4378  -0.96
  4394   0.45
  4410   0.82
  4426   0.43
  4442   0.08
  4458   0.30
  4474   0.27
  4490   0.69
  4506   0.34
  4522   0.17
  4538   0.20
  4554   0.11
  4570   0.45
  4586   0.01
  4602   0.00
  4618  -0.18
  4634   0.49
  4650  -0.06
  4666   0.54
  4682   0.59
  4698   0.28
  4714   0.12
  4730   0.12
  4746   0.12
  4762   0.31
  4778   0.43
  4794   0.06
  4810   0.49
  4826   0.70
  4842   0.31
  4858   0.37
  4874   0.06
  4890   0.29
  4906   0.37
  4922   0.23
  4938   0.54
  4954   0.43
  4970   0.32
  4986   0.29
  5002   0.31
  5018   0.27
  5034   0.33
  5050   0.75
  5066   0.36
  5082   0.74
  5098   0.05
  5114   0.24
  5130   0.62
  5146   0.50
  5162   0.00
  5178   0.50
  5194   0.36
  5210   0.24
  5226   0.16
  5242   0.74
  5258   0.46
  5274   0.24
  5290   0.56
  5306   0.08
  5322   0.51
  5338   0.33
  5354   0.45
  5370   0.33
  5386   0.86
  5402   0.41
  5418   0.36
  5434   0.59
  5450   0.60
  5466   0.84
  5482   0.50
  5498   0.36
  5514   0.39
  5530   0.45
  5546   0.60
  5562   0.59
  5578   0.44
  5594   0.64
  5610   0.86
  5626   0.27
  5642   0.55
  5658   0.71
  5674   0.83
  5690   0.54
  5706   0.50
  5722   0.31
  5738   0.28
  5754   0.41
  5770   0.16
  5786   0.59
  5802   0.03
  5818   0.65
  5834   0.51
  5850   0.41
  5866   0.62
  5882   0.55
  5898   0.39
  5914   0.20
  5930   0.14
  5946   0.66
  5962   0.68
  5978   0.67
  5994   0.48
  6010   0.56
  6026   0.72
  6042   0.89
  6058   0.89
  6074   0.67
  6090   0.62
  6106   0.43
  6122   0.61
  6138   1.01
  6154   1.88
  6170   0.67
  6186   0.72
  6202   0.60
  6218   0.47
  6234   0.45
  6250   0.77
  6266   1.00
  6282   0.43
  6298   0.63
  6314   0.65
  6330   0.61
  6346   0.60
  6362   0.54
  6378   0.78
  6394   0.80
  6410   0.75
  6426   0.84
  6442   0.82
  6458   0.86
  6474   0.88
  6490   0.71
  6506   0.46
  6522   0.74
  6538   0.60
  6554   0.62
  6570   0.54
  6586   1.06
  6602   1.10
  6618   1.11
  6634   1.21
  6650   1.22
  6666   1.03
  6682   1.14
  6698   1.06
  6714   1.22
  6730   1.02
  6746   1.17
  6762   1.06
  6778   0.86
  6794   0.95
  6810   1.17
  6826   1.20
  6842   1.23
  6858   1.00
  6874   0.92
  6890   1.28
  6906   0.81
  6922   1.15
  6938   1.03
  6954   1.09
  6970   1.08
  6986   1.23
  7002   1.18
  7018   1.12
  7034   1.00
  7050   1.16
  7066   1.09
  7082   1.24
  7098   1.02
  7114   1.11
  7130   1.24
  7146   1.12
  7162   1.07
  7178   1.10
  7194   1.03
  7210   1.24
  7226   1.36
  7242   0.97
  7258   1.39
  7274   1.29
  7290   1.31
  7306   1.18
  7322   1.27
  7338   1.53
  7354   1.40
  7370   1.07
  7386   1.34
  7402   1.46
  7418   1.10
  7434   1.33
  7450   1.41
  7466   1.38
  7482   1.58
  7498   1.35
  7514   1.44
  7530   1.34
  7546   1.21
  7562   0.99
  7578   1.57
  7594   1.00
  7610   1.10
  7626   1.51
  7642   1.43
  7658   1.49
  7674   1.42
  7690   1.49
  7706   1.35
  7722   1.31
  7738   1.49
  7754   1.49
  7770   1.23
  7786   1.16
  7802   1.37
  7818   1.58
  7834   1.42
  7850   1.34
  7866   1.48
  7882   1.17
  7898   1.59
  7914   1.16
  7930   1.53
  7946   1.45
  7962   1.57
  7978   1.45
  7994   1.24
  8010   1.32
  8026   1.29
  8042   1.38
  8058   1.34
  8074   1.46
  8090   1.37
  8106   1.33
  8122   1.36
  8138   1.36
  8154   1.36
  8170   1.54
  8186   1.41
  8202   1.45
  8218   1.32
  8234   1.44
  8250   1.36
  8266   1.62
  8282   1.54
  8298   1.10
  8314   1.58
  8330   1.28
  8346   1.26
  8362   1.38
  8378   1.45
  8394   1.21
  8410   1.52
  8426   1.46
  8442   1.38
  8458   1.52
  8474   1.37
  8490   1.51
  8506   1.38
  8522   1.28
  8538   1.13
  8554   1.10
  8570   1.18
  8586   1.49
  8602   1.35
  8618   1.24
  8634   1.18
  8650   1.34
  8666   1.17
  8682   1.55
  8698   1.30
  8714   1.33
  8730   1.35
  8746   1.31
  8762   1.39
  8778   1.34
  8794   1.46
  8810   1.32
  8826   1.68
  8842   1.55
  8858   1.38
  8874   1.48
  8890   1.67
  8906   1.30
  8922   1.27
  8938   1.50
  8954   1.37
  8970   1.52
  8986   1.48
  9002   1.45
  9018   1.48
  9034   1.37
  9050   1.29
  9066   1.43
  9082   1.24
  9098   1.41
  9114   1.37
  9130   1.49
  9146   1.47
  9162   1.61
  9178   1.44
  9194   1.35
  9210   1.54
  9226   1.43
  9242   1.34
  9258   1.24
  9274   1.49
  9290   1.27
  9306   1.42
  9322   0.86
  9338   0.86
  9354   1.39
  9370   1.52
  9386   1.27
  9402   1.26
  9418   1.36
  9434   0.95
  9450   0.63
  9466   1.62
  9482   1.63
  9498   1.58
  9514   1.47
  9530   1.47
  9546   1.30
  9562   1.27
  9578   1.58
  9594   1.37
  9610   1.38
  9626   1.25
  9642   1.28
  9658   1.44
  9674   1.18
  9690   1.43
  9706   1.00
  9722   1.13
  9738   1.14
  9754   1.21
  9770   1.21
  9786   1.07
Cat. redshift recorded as 0.65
